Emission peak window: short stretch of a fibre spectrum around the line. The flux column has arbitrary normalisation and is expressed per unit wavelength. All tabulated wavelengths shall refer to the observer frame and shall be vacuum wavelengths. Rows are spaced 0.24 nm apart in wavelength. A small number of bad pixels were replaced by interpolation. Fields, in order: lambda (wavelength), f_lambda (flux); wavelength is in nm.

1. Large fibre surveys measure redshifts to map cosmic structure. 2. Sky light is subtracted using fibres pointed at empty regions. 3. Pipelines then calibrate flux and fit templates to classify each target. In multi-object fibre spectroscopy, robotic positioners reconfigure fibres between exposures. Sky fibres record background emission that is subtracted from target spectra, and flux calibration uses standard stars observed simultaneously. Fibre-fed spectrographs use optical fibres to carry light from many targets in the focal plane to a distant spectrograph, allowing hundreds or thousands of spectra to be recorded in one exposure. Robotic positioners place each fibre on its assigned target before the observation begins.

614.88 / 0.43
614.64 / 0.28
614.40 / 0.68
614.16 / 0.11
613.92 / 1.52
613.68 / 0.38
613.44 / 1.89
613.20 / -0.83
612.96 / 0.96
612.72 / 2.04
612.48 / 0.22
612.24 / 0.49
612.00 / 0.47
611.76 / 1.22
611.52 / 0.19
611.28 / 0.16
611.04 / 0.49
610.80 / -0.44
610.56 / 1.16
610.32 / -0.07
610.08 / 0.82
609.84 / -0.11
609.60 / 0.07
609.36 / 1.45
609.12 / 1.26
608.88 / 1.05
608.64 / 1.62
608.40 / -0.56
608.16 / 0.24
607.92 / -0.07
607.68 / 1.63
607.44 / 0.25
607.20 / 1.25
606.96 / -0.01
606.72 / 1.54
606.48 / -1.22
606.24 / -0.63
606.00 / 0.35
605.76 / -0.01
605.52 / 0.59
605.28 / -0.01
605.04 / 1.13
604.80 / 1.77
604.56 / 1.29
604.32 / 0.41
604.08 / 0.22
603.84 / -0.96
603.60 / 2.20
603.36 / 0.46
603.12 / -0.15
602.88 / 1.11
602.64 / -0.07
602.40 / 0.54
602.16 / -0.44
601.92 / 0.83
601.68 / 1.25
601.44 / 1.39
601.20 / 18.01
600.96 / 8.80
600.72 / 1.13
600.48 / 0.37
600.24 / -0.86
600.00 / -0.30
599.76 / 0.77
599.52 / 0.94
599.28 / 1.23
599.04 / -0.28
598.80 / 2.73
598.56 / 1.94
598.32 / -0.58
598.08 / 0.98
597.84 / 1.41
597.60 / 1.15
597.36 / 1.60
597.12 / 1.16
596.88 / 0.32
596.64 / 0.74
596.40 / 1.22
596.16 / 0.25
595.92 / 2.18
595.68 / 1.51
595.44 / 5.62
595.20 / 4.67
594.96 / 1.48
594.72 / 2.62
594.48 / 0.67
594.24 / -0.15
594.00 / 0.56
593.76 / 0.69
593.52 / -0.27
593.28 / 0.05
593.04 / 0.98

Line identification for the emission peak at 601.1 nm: [O III]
